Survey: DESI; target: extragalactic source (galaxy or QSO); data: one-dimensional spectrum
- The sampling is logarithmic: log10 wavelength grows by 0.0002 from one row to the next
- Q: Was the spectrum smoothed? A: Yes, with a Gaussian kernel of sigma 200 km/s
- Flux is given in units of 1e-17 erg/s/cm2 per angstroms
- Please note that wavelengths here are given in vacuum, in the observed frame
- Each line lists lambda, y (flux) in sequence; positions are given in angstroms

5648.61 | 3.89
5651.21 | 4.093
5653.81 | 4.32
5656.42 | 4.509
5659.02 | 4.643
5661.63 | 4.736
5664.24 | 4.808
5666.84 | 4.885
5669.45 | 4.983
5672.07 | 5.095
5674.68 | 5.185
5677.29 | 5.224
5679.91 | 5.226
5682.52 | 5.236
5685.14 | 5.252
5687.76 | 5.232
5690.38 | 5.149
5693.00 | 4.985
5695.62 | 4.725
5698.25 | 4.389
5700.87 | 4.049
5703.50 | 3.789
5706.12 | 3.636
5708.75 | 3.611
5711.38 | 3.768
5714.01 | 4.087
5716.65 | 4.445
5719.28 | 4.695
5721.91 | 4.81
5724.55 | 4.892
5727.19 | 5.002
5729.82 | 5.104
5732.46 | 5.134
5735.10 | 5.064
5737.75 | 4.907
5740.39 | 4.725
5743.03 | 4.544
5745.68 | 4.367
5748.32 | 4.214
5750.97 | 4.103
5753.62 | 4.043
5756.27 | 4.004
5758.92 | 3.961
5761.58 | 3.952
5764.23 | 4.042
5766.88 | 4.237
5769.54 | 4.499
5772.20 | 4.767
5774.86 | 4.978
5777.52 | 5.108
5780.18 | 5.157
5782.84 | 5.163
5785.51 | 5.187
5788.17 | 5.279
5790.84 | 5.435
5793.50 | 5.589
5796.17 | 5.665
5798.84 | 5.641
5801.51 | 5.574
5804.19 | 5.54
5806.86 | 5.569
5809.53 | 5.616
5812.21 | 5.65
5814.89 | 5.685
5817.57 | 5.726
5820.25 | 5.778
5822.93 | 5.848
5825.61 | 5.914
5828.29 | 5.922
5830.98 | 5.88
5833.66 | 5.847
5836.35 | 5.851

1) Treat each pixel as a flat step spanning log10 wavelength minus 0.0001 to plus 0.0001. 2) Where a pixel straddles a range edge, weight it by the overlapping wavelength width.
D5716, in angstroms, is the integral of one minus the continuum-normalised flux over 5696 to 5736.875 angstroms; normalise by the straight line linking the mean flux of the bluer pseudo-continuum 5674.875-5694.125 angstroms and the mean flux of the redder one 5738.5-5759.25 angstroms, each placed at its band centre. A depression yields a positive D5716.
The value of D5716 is 2.3 angstroms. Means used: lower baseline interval 5.19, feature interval 4.44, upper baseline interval 4.28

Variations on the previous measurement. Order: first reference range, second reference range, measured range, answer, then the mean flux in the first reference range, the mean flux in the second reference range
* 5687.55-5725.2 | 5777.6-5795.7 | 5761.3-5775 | 1.9 angstroms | 4.38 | 5.31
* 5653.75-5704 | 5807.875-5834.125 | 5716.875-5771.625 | 7.8 angstroms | 4.85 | 5.78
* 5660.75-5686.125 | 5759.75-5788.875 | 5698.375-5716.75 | 3.9 angstroms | 5.07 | 4.74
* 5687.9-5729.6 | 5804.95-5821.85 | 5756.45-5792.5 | 3.4 angstroms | 4.44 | 5.67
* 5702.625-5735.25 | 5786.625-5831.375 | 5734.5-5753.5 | 1.1 angstroms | 4.45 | 5.66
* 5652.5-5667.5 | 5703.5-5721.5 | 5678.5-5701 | -3.4 angstroms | 4.64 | 4.06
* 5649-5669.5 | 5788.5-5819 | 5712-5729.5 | 1.3 angstroms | 4.57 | 5.6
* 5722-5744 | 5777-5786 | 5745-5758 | 2.3 angstroms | 4.92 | 5.15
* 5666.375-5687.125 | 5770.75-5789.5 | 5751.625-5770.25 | 3.7 angstroms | 5.15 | 5.09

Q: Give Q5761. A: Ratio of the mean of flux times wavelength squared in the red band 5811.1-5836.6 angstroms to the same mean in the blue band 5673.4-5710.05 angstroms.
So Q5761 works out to 1.30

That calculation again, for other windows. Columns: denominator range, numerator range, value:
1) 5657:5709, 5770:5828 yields 1.20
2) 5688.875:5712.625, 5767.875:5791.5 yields 1.22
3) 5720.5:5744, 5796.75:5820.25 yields 1.18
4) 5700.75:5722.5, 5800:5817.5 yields 1.42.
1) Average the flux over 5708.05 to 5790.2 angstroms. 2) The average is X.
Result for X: 4.59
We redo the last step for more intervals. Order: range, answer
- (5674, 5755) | 4.63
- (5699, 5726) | 4.19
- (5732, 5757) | 4.5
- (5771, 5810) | 5.35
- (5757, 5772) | 4.18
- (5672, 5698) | 5.1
